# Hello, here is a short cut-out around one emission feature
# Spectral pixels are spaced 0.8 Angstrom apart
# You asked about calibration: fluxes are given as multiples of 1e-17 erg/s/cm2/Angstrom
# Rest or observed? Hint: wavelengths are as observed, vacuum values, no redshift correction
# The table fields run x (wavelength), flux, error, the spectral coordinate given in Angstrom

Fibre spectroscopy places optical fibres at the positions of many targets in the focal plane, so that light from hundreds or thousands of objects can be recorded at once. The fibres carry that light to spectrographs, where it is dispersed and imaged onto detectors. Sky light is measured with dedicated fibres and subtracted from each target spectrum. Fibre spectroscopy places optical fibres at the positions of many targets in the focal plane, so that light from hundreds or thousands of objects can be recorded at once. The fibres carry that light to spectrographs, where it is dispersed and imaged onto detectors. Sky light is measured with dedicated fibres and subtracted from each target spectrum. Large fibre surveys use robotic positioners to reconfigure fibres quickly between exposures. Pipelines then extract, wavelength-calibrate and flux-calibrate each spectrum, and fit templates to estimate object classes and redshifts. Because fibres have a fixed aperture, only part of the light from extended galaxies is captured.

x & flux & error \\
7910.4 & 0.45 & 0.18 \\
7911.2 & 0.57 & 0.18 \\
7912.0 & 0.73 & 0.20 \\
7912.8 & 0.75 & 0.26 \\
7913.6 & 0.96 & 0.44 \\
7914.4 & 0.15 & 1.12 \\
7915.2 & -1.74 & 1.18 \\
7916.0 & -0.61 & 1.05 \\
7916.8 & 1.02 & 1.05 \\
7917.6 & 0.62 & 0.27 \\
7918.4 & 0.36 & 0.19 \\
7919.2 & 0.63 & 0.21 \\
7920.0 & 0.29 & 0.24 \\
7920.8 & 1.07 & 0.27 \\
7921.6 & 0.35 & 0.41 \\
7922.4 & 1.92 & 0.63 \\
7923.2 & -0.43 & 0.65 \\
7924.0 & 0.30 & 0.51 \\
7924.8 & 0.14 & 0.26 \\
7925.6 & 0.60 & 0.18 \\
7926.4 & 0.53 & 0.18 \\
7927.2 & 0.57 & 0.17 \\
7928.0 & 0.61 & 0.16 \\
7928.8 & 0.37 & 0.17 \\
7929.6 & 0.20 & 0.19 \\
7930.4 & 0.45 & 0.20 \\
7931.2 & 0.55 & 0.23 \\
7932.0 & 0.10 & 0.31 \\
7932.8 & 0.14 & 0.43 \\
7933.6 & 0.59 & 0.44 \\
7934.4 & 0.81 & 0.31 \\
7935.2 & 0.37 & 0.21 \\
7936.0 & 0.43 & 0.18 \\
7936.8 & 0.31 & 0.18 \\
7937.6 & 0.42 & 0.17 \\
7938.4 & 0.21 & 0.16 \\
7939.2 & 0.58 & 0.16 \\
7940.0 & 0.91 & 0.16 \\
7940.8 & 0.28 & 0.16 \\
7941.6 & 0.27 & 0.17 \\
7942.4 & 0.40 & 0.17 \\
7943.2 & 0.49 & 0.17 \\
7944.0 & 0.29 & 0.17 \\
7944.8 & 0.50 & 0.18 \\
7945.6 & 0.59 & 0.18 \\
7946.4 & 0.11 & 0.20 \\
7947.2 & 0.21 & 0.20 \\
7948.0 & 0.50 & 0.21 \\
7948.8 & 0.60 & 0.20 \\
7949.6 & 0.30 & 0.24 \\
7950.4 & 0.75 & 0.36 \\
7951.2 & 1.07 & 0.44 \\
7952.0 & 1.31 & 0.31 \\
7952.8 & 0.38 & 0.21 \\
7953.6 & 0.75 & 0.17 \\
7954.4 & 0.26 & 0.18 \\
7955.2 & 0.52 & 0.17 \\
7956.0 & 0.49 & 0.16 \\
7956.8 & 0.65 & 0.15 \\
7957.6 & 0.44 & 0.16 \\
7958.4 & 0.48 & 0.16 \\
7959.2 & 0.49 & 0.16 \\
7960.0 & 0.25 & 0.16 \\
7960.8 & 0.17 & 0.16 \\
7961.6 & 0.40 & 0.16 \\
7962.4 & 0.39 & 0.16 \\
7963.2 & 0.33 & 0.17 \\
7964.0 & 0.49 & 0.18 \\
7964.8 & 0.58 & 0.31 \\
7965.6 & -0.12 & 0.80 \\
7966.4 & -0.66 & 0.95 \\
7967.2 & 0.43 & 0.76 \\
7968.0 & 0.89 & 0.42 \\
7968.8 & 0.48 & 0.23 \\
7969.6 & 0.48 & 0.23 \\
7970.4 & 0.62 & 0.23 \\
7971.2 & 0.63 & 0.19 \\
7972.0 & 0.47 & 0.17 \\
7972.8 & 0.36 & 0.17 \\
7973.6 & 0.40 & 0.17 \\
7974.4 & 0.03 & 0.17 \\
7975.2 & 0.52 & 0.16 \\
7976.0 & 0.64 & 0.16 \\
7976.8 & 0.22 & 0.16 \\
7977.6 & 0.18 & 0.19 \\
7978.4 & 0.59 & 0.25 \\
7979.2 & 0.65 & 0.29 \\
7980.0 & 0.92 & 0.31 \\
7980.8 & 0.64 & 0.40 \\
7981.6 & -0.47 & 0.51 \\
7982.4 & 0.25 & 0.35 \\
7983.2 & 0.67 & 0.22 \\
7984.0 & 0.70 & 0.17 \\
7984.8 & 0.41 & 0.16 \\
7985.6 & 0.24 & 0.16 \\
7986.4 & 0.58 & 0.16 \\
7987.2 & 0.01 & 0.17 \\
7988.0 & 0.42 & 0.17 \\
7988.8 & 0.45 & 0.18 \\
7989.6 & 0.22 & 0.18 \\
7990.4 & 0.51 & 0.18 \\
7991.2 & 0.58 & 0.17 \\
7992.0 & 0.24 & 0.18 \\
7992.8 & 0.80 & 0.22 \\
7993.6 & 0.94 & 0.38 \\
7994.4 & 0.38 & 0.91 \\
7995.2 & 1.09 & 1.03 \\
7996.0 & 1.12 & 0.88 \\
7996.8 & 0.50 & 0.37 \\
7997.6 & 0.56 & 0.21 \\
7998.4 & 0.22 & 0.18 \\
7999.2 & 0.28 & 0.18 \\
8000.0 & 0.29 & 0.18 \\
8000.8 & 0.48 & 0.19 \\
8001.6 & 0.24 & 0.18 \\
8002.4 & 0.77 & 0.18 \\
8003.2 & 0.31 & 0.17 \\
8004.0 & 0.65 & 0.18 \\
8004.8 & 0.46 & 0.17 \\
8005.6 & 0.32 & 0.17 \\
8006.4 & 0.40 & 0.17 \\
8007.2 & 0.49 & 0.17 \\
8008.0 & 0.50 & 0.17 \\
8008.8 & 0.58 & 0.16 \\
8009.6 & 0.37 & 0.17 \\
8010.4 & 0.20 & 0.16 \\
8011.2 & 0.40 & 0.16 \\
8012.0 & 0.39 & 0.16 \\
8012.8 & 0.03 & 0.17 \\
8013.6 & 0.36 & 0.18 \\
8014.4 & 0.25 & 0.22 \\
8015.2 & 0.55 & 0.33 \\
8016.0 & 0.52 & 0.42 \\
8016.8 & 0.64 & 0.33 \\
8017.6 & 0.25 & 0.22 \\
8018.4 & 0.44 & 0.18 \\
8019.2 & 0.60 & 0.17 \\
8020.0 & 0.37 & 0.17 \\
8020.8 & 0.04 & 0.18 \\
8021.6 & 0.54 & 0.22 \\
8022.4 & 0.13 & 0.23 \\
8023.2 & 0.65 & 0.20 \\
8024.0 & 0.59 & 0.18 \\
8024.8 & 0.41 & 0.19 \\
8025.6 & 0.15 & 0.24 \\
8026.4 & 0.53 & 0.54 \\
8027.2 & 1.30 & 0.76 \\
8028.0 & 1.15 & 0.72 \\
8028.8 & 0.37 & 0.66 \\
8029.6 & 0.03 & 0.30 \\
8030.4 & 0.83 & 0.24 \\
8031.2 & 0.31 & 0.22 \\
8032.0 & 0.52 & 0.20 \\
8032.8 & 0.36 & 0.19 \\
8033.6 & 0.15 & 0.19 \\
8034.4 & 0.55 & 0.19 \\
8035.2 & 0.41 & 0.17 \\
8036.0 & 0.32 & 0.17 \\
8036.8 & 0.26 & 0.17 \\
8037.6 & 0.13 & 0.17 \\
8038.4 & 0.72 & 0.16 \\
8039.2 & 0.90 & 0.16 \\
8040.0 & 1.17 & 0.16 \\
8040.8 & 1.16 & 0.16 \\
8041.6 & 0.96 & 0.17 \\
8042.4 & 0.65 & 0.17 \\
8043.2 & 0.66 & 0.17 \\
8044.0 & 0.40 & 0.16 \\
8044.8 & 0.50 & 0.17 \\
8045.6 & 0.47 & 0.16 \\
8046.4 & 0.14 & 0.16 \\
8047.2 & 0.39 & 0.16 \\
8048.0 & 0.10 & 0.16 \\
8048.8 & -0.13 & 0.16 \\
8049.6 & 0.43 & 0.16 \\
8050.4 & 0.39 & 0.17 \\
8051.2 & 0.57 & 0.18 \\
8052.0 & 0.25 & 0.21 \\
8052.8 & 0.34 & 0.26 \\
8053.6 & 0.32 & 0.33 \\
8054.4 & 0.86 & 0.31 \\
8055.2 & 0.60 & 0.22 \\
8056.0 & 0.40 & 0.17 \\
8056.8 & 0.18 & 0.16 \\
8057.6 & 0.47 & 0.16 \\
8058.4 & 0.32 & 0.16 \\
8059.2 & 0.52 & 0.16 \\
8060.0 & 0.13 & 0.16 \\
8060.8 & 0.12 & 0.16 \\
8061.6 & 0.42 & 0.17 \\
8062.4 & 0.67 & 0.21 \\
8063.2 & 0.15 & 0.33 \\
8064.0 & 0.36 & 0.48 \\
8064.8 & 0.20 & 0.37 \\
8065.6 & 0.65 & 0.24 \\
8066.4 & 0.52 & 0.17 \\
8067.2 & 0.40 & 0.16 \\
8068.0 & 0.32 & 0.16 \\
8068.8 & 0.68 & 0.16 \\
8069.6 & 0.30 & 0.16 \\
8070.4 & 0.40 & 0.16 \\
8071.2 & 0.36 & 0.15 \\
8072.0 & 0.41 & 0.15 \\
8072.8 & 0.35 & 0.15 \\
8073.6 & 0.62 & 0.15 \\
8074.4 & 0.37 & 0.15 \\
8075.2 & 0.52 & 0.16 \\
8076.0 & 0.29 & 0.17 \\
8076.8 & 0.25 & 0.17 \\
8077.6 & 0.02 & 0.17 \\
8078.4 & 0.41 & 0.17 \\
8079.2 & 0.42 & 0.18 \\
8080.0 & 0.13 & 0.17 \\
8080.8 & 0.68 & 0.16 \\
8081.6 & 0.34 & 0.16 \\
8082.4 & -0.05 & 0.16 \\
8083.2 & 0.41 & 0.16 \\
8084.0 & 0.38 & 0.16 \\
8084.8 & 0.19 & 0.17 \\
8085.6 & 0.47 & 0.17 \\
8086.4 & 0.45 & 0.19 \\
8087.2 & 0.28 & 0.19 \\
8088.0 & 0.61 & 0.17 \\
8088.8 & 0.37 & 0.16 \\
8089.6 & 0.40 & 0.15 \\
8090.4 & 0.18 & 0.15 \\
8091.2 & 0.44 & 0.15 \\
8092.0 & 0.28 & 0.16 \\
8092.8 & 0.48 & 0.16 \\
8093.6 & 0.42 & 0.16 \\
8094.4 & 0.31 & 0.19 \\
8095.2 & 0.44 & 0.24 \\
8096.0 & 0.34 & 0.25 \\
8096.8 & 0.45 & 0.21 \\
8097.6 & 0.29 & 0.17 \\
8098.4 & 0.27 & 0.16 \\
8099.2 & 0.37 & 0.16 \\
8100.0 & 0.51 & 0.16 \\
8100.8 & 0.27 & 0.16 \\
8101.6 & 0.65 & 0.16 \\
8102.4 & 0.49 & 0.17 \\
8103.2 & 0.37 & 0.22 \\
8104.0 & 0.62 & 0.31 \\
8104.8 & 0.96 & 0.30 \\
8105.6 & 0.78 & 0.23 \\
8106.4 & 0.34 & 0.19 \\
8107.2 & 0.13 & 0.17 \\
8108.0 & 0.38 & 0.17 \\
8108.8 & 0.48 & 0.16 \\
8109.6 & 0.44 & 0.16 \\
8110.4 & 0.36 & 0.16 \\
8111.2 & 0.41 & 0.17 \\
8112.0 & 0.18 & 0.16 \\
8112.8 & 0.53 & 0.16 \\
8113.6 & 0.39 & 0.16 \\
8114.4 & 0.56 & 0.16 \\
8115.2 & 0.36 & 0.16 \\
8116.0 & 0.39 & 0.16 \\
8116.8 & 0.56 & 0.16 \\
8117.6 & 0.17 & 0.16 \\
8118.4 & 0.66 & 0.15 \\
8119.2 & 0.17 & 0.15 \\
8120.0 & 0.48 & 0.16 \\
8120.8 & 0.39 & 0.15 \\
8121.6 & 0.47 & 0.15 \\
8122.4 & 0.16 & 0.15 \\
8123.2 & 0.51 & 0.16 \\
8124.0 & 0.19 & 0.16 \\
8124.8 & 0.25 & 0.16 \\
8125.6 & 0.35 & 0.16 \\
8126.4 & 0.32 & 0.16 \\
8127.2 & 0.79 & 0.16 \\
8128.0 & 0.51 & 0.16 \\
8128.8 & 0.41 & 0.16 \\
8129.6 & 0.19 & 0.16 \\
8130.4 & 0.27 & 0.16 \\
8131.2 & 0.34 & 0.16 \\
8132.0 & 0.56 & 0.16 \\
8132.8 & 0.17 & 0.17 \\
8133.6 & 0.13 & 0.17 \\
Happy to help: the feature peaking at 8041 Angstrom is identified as H-gamma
